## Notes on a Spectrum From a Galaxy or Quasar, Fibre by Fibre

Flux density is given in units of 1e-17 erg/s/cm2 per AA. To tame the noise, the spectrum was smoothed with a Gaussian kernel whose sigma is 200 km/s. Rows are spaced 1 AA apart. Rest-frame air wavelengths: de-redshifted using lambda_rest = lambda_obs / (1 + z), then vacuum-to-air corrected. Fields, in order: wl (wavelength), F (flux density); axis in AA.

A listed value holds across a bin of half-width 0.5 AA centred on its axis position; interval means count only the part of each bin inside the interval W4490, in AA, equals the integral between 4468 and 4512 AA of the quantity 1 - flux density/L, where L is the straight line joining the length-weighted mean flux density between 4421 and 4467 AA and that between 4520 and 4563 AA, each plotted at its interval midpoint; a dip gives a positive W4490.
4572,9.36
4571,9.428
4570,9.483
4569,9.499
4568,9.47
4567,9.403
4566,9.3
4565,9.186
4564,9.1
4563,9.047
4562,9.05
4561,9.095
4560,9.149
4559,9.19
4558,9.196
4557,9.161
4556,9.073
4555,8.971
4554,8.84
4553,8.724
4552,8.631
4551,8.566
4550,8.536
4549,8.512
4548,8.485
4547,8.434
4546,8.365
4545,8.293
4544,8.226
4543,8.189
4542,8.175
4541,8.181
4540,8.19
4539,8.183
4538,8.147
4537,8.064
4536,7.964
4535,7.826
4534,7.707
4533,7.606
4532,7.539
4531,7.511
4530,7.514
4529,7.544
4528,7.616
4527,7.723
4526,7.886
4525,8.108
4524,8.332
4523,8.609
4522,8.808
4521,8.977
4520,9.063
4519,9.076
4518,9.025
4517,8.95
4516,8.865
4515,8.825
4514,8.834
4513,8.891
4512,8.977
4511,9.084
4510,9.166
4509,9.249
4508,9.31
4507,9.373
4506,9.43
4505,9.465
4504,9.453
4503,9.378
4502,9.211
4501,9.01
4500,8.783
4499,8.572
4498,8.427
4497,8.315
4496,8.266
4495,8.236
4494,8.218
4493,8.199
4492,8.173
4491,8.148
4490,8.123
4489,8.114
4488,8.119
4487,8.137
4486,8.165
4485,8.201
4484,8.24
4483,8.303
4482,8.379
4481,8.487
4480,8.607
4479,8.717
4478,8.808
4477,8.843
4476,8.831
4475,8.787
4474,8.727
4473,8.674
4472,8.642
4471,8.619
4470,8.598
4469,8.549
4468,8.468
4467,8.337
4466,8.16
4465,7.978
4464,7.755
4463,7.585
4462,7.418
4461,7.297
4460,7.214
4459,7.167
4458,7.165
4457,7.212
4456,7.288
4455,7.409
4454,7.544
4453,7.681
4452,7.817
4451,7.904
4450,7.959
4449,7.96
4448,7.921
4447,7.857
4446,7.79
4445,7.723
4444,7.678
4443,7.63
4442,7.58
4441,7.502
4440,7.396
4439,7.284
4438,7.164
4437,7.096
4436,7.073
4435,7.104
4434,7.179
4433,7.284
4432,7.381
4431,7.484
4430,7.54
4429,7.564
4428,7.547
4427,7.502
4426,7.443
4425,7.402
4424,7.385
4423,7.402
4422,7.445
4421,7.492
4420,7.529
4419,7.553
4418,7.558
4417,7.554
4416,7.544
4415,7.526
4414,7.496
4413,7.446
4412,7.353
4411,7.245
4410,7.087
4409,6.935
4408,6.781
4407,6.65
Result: -4.1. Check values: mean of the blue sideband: 7.52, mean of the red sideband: 8.37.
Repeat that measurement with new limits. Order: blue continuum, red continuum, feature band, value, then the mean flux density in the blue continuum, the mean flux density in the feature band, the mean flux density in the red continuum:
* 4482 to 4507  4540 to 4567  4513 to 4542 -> 1.4 AA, 8.54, 8.25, 8.76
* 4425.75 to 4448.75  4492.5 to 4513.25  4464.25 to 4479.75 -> -0.6 AA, 7.47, 8.57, 8.91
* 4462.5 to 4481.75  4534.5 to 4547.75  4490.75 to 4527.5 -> -2.0 AA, 8.48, 8.77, 8.18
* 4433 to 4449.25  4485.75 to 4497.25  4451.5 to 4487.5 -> -1.0 AA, 7.48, 8.11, 8.18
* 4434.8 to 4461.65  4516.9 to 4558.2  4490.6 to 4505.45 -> -1.3 AA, 7.5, 8.66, 8.33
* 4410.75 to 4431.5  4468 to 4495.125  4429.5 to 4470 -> 1.7 AA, 7.48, 7.6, 8.43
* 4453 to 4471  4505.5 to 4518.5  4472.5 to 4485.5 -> -0.6 AA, 7.74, 8.58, 9.08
